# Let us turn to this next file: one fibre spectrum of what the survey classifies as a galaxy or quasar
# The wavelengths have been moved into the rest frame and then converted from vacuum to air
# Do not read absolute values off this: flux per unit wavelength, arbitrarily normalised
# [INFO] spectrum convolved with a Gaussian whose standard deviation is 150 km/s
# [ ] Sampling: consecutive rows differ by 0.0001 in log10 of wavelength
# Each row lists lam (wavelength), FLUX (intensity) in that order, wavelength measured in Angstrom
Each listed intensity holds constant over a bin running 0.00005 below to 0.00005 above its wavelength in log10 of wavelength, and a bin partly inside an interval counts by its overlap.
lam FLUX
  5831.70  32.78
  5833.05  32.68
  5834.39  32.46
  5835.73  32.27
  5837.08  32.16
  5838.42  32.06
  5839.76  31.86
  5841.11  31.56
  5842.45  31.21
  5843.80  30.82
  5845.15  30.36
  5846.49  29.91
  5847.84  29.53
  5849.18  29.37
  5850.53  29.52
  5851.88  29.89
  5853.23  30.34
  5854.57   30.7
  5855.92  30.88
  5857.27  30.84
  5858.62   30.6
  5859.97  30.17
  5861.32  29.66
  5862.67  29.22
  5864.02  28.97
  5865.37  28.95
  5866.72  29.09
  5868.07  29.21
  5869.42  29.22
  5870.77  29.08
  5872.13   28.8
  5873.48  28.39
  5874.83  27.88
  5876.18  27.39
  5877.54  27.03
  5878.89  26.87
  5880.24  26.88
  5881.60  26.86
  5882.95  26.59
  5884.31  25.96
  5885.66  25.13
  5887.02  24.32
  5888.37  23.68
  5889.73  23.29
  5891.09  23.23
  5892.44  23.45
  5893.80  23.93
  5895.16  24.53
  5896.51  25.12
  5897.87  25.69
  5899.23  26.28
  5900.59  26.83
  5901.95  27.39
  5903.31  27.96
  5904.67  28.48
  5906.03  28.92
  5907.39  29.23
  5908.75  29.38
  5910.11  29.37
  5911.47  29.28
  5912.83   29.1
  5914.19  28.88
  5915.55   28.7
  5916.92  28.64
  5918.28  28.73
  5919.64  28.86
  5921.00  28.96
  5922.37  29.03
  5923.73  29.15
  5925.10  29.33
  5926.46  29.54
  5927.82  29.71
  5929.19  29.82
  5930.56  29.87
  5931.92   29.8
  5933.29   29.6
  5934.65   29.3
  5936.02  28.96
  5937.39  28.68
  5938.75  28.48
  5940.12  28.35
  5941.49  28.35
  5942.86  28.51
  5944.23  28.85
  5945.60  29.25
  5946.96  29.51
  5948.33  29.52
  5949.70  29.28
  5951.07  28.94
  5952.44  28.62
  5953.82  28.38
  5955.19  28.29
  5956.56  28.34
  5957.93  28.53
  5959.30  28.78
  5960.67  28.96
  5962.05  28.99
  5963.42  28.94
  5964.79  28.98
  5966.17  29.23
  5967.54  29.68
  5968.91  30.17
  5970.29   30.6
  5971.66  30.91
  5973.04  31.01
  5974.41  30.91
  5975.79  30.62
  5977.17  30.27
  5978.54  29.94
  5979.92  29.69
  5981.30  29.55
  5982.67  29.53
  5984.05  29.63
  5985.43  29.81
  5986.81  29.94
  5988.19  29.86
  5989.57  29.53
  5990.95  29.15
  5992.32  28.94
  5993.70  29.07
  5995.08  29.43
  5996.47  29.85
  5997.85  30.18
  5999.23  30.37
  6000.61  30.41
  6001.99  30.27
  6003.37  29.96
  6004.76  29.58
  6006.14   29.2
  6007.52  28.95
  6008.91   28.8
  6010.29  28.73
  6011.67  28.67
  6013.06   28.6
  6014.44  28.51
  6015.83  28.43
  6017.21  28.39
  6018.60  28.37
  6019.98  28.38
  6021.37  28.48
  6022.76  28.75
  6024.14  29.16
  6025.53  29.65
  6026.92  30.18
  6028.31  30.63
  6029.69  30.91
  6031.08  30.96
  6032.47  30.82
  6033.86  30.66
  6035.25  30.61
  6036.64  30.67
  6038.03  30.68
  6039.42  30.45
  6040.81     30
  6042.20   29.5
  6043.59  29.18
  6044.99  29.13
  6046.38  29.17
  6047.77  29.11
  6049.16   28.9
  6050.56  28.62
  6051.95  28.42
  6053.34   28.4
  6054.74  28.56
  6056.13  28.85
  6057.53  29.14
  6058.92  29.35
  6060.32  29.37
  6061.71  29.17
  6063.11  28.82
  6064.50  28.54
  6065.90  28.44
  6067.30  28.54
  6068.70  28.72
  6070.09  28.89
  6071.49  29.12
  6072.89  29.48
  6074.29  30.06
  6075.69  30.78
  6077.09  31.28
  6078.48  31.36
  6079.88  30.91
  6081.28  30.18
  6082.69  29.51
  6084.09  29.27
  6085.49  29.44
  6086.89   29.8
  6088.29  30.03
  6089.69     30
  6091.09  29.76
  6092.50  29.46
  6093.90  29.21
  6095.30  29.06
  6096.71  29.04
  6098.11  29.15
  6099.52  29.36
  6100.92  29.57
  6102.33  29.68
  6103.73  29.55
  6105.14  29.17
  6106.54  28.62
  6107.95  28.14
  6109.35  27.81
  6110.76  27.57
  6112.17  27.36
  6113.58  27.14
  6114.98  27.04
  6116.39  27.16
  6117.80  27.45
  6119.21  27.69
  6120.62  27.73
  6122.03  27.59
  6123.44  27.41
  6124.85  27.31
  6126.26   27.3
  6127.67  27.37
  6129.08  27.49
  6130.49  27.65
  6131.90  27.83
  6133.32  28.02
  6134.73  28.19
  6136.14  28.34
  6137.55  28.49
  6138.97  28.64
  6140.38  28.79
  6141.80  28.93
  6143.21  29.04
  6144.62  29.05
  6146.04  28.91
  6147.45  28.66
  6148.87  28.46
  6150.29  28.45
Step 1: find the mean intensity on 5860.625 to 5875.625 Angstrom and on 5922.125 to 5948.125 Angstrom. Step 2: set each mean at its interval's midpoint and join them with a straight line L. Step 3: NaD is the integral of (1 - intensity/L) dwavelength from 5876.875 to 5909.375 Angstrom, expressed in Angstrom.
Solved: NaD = 3.3 Angstrom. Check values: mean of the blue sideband 28.9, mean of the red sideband 29.2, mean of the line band 26.1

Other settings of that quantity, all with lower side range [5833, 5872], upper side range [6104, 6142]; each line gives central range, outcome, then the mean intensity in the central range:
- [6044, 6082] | -1.2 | 29.3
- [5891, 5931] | 2.5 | 28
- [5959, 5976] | -0.3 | 29.8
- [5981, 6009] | -0.6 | 29.6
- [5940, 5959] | 0.4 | 28.8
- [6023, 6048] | -1.2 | 30.1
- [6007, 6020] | 0.1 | 28.6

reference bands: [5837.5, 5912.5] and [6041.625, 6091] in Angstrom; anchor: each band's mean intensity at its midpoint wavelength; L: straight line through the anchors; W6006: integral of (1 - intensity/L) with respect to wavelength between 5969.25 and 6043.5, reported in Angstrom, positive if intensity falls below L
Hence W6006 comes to -1.8 Angstrom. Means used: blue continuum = 28.2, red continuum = 29.4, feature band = 29.7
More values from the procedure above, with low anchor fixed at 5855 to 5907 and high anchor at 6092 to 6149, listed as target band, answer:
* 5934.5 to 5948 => -0.6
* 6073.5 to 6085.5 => -0.9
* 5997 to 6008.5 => -0.8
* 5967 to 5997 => -2.4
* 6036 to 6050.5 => -0.9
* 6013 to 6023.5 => -0.2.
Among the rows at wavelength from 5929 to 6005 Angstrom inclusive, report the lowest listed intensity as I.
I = 28.29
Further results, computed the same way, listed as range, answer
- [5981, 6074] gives 28.37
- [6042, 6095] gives 28.4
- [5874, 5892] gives 23.23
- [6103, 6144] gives 27.04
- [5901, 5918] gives 27.39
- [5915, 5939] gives 28.48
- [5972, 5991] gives 29.15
